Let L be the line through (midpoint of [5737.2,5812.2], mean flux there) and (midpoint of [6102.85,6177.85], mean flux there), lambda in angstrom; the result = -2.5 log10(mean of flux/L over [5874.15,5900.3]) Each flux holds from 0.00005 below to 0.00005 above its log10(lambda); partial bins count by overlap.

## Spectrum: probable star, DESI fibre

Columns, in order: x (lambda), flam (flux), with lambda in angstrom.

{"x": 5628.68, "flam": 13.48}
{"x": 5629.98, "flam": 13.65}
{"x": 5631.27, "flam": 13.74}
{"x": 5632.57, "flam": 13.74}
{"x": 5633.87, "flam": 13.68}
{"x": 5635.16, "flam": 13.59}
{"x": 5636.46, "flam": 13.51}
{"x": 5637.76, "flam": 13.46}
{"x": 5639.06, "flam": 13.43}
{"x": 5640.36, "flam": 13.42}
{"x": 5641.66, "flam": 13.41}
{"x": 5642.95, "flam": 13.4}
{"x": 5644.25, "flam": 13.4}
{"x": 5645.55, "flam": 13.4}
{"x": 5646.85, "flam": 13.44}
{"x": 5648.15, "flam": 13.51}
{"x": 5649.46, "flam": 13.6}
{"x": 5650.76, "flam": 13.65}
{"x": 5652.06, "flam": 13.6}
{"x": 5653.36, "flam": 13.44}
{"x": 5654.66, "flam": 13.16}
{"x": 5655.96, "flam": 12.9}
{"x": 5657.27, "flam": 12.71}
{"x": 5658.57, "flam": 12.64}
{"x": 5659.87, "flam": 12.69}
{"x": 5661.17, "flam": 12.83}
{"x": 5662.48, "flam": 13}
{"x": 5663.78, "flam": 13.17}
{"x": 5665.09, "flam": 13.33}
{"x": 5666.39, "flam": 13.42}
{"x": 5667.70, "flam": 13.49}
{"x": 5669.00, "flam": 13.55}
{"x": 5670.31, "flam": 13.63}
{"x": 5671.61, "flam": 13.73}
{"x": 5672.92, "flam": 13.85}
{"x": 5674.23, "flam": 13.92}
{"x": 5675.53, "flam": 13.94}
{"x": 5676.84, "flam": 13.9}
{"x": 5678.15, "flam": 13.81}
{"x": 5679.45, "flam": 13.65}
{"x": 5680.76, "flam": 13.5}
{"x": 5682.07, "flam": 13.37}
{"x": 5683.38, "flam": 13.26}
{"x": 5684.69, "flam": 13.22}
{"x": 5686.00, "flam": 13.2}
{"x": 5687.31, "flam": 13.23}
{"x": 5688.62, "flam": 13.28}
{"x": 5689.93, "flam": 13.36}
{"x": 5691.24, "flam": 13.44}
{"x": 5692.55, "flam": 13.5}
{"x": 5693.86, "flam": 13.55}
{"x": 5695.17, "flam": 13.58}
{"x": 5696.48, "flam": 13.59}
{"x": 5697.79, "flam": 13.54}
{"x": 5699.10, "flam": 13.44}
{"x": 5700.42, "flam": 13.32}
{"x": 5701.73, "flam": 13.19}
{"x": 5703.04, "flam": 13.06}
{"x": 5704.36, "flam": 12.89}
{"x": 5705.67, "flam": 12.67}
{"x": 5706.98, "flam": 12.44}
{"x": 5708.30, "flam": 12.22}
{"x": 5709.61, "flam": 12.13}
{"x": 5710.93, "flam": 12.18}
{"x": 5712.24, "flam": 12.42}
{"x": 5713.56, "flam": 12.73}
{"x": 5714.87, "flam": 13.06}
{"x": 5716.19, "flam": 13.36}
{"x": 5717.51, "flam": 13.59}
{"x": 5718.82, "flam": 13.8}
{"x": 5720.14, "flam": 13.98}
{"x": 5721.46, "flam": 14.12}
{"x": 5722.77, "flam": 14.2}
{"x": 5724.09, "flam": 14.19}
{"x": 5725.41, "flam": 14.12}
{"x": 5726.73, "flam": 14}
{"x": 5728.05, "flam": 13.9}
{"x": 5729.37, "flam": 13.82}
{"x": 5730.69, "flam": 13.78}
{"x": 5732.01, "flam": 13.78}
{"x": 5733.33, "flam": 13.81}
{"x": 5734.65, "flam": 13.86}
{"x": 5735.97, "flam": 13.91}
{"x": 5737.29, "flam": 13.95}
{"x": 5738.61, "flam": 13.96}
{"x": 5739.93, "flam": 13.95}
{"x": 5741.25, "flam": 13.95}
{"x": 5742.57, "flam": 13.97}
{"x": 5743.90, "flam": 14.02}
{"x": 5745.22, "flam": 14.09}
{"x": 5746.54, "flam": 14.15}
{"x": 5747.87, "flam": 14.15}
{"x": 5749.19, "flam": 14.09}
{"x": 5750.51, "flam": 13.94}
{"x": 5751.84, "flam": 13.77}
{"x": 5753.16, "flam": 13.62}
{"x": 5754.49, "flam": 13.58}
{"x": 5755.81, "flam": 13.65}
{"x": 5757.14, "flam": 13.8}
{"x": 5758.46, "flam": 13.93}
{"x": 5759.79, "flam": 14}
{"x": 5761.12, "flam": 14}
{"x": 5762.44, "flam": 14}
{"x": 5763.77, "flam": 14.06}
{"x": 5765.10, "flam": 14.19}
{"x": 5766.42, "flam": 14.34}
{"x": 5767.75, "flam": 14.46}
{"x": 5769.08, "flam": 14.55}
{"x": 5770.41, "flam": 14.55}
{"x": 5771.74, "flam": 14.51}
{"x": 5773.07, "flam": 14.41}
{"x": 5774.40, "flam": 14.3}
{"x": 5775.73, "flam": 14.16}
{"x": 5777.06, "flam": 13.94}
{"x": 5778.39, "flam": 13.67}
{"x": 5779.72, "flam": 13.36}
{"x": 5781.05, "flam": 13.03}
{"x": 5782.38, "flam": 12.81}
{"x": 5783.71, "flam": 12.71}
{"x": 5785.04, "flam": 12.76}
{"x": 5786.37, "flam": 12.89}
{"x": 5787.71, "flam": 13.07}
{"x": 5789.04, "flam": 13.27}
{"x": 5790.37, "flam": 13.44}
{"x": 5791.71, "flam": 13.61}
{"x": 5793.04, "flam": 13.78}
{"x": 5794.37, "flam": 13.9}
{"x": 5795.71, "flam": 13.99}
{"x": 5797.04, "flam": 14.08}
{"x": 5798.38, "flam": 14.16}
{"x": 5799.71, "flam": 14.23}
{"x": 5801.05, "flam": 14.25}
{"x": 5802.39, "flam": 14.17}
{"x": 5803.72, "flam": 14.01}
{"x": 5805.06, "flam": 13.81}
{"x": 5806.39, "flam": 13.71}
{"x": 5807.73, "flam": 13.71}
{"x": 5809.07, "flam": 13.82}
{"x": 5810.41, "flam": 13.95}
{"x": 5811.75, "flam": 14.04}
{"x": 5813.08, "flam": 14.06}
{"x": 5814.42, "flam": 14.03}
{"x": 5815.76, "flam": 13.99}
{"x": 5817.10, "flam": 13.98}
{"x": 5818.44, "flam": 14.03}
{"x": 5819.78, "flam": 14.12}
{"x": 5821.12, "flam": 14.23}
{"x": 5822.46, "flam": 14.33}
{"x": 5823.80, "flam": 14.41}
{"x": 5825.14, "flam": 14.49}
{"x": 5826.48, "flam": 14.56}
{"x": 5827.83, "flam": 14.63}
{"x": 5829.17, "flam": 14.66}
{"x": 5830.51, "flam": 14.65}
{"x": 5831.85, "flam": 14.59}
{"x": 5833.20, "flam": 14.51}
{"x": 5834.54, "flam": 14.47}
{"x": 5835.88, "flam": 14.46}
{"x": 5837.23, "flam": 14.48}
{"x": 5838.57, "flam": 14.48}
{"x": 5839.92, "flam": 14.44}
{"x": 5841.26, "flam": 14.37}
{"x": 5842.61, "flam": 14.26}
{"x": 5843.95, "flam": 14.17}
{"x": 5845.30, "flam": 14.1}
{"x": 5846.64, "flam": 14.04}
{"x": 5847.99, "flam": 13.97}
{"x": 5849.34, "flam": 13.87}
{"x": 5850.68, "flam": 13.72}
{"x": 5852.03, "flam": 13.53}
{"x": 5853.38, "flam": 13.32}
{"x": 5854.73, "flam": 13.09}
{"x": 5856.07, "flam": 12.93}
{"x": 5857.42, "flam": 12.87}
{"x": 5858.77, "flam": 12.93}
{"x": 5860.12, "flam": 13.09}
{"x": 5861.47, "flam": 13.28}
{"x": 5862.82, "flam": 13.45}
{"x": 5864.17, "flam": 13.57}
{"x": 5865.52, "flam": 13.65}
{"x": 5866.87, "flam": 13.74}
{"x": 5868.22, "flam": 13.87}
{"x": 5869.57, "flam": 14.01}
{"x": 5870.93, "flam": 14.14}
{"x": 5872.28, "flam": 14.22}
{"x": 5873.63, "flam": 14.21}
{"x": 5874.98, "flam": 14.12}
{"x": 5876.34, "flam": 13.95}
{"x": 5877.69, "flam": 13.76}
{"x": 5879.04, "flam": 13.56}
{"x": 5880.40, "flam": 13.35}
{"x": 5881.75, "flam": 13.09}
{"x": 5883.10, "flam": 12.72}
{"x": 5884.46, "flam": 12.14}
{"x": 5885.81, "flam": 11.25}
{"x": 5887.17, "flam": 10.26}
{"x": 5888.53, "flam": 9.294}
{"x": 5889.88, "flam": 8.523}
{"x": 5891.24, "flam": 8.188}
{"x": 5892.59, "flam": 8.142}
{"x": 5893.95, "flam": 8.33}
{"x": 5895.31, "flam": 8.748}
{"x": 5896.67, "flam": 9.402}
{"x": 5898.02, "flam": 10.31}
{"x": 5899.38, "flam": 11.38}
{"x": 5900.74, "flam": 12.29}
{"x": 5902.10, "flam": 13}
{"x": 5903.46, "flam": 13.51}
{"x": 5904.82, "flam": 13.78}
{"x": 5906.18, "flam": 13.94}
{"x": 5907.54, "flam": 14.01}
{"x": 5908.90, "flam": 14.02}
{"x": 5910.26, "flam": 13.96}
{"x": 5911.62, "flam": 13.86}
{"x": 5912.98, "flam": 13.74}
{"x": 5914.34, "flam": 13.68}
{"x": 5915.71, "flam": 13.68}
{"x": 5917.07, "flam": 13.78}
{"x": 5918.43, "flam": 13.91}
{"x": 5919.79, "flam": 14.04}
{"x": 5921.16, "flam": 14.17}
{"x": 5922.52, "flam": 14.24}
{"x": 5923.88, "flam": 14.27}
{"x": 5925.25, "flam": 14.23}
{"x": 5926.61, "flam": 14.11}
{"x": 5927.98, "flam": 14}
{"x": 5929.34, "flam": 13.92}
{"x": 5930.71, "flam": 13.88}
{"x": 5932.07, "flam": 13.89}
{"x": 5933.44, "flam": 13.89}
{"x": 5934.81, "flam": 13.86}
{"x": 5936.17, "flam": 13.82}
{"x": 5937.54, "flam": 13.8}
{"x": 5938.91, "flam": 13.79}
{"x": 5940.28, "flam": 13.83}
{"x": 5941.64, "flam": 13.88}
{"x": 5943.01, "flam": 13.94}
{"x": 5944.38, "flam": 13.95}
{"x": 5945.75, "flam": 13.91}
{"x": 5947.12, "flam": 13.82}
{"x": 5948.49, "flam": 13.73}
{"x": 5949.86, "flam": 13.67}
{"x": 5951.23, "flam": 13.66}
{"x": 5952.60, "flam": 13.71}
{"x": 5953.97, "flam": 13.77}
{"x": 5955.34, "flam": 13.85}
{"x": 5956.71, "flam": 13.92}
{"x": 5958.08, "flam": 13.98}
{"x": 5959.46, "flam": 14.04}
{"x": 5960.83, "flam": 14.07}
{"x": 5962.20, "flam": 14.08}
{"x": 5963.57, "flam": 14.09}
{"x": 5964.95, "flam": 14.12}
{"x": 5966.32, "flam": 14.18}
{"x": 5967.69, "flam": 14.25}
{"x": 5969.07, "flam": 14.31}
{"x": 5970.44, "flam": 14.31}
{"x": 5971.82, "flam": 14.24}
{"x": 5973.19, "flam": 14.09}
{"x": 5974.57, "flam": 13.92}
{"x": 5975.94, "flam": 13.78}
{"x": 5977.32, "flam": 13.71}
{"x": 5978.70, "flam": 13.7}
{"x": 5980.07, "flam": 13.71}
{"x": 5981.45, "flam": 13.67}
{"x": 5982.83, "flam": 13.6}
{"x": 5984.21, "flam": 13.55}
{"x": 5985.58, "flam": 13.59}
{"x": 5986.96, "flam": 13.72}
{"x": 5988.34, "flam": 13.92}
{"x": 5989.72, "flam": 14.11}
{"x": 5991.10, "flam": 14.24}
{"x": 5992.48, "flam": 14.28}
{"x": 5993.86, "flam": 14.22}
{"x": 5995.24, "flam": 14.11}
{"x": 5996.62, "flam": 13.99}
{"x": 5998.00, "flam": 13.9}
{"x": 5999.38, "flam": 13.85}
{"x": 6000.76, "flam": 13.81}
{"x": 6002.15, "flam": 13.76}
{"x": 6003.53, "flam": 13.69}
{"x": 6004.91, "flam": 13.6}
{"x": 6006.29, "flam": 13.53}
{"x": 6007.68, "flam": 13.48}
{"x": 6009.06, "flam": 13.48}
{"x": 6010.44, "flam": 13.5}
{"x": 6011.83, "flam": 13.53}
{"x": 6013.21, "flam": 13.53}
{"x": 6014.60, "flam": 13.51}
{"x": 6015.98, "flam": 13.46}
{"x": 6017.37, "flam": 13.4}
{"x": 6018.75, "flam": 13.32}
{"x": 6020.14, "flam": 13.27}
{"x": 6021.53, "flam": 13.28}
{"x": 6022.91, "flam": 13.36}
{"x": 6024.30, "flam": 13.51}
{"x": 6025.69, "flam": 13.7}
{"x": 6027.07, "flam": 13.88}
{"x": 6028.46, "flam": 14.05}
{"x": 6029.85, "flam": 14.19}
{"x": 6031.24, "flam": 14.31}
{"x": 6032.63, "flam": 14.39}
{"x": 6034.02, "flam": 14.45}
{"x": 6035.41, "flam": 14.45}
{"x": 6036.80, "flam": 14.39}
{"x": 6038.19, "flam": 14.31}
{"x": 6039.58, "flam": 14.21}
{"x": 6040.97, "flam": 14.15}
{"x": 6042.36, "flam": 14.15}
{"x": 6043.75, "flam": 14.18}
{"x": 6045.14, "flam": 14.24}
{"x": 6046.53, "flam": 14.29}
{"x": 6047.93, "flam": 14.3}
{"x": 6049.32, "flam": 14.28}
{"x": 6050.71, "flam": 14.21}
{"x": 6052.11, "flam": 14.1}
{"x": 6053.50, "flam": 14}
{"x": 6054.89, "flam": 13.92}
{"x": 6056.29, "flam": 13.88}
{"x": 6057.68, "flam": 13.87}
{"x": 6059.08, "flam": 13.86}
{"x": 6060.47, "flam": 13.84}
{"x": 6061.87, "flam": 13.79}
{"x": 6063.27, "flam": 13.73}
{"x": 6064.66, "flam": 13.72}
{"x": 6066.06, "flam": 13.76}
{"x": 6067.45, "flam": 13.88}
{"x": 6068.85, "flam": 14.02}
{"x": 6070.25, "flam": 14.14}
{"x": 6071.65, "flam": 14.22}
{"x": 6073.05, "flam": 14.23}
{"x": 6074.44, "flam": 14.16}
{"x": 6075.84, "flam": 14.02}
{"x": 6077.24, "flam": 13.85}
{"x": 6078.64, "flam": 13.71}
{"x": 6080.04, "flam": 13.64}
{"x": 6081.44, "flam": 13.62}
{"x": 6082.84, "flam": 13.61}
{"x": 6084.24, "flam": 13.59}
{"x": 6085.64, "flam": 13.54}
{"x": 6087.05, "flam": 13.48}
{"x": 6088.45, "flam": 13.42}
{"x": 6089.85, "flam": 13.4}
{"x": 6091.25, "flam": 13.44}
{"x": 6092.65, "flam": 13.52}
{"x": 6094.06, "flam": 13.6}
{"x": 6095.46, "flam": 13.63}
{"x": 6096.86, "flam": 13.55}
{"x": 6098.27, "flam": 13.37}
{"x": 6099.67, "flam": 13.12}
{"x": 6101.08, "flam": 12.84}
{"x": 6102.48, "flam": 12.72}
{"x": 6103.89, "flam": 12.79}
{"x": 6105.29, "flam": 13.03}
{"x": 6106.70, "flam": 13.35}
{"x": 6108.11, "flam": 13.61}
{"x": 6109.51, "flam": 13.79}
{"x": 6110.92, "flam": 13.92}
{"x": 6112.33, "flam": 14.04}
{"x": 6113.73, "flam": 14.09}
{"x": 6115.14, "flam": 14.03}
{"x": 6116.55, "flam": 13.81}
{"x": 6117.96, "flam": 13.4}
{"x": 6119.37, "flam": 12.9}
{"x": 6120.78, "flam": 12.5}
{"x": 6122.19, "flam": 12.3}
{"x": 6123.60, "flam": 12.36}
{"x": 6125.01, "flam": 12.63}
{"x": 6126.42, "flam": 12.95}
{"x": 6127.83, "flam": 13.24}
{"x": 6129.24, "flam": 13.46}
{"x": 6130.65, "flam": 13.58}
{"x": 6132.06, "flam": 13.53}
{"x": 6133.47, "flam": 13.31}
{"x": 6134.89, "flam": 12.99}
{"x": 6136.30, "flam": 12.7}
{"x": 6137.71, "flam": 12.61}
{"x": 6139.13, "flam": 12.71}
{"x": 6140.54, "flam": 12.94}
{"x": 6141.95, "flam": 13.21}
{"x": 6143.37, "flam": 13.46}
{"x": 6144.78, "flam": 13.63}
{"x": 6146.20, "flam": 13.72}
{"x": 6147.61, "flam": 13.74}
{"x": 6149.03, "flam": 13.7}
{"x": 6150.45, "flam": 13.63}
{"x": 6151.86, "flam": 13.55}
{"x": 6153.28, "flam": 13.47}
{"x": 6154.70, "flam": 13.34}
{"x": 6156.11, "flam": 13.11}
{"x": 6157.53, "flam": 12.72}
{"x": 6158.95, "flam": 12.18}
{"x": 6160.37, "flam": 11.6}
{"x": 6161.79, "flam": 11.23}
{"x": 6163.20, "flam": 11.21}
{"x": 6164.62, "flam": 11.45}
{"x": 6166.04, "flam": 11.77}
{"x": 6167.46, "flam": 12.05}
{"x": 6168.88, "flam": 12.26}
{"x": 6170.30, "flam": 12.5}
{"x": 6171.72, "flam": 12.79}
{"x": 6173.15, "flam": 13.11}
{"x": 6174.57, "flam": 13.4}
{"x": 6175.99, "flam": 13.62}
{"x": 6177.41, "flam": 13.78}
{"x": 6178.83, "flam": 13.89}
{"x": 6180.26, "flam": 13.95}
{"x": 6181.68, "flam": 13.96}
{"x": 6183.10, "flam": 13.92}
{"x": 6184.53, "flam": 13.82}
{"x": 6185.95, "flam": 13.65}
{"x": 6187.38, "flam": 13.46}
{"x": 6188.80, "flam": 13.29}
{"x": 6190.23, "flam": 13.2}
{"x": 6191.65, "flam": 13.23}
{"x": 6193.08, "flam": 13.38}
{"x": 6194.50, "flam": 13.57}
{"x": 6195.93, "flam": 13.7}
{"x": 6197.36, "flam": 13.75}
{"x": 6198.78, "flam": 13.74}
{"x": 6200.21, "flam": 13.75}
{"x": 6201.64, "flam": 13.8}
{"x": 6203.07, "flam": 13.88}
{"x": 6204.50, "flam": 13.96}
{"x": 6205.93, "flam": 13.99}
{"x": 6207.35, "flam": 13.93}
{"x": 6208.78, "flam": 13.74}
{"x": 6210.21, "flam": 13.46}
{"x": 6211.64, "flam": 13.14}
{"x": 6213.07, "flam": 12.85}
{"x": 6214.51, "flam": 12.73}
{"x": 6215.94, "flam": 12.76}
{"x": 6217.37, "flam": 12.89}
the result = 0.22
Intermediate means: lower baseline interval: 13.9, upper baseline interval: 13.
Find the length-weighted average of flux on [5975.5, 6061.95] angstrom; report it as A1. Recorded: 13.9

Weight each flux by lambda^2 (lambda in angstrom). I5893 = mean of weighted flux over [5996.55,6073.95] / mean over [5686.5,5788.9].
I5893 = 1.13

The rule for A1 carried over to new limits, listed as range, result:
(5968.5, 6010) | 13.9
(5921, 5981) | 14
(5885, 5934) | 12.5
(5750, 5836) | 14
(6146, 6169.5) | 12.6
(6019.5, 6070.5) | 14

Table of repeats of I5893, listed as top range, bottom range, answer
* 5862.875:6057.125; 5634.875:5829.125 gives 1.07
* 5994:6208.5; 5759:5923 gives 1.10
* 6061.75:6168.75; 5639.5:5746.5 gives 1.14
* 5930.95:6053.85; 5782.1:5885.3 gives 1.06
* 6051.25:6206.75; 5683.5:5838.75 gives 1.10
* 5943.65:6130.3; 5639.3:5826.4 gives 1.12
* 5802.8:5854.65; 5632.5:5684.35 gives 1.12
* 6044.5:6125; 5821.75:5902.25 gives 1.13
